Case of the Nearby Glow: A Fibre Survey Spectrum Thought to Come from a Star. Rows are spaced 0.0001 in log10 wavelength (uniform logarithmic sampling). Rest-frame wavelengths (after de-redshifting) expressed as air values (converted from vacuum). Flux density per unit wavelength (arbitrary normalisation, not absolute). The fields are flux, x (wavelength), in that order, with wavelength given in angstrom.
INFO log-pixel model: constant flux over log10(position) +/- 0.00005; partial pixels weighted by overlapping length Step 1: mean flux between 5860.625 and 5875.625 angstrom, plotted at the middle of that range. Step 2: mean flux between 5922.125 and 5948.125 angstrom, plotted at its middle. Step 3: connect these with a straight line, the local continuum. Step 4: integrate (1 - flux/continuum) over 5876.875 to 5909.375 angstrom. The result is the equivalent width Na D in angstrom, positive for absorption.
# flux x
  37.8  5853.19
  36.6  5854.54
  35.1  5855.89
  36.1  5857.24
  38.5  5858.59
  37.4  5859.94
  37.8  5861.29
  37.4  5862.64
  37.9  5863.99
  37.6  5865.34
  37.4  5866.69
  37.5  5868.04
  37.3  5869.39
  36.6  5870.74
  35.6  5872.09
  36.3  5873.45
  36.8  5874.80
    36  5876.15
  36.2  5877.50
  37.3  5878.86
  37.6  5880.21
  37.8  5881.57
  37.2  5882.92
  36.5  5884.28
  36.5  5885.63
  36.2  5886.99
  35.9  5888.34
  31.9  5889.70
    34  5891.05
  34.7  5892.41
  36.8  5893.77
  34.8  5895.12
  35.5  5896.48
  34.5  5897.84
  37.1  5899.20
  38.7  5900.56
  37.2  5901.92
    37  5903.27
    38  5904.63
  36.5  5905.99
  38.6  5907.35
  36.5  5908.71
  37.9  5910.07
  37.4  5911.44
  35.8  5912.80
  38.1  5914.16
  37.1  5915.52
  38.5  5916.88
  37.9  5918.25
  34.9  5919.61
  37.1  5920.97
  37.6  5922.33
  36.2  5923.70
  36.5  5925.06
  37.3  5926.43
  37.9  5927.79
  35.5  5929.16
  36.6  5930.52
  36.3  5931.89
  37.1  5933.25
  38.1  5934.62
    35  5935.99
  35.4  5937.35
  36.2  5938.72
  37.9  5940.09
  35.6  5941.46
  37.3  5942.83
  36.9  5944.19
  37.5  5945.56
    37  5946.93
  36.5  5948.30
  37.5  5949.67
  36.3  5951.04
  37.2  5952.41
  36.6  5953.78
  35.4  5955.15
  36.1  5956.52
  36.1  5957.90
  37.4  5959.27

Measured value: 0.51 angstrom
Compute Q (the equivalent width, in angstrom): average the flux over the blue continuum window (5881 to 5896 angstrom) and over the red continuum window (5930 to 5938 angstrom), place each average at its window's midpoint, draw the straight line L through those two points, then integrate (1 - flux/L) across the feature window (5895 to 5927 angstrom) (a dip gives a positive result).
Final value -0.8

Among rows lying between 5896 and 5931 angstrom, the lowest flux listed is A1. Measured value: 34.5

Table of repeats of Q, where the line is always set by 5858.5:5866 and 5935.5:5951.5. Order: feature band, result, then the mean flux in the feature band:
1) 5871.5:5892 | 0.7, 36.1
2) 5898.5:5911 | -0.1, 37.5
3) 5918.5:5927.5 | 0.0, 36.7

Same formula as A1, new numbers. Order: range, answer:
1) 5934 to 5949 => 35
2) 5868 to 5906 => 31.9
